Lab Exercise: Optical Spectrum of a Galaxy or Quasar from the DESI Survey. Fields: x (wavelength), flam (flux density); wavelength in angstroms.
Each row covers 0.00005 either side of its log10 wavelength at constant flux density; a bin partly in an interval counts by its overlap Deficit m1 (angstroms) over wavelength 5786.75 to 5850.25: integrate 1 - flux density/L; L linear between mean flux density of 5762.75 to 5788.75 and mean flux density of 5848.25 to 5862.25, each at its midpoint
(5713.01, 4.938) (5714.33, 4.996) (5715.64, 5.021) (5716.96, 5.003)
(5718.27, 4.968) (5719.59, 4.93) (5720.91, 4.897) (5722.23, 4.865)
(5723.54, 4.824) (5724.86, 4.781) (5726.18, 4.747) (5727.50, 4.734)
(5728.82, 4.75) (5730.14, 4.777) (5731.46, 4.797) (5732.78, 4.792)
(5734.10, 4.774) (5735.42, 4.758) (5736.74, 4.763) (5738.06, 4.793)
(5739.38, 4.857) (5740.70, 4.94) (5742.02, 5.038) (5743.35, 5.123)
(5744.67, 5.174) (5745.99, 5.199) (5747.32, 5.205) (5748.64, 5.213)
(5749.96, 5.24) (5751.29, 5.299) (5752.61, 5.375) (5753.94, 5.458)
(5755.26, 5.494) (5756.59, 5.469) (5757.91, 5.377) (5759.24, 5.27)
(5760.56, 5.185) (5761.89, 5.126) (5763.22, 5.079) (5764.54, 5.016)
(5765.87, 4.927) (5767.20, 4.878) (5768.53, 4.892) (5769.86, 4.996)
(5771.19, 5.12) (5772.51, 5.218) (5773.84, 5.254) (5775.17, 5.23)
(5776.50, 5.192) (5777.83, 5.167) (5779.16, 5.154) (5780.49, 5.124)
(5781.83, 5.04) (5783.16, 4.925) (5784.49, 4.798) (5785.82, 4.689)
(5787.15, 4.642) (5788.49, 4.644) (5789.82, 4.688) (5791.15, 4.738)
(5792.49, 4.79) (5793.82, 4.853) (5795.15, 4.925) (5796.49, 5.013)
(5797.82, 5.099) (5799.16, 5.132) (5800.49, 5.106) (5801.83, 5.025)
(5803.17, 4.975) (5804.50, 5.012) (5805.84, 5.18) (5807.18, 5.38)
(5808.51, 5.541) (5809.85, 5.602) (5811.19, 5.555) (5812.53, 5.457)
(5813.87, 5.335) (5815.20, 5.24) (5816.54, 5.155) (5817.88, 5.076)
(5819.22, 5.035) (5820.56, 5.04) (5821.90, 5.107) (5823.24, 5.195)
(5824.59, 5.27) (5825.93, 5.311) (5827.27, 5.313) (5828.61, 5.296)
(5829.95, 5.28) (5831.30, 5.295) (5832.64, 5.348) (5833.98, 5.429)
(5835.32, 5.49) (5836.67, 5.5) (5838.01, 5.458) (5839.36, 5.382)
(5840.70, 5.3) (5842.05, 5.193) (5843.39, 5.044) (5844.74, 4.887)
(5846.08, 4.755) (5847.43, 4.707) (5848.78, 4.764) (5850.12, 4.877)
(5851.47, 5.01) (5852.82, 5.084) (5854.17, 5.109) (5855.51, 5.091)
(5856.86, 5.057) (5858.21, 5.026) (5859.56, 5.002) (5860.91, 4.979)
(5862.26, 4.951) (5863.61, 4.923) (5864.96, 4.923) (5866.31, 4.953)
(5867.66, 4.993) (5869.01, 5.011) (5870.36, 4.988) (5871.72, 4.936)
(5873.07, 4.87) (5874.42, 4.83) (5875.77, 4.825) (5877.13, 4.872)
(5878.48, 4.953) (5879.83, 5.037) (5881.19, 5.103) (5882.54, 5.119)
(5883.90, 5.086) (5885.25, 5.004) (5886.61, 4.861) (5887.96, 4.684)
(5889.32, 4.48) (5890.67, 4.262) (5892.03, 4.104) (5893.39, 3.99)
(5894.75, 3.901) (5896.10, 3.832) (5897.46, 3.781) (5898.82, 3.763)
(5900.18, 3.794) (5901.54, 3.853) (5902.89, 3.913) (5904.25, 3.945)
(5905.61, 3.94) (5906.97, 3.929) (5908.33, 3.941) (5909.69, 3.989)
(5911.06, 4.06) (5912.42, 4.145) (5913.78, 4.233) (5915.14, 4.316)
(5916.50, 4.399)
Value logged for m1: -1.7 angstroms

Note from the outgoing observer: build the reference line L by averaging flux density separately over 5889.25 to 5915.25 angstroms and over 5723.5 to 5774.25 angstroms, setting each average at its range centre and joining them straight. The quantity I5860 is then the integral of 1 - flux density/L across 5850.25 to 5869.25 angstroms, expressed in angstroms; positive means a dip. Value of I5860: -3.2 angstroms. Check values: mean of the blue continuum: 5.05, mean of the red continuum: 3.99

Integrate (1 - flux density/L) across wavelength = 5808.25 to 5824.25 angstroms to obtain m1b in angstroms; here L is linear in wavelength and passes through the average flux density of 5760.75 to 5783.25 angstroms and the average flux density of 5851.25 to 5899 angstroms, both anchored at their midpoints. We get -1.04 angstroms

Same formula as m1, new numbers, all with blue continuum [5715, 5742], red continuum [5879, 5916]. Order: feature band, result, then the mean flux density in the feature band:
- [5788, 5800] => -0.69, 4.89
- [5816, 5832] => -2.42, 5.2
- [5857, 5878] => -2.76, 4.94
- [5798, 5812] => -2.04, 5.25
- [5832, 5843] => -2.24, 5.38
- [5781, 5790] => -0.27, 4.78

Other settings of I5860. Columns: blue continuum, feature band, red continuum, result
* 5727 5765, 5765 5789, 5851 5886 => 0.3 angstroms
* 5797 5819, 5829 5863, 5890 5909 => -3.1 angstroms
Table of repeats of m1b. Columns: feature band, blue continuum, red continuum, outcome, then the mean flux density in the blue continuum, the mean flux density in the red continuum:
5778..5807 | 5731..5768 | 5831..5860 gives 0.9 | 5.09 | 5.13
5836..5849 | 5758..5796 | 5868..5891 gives -0.5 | 4.99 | 4.89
